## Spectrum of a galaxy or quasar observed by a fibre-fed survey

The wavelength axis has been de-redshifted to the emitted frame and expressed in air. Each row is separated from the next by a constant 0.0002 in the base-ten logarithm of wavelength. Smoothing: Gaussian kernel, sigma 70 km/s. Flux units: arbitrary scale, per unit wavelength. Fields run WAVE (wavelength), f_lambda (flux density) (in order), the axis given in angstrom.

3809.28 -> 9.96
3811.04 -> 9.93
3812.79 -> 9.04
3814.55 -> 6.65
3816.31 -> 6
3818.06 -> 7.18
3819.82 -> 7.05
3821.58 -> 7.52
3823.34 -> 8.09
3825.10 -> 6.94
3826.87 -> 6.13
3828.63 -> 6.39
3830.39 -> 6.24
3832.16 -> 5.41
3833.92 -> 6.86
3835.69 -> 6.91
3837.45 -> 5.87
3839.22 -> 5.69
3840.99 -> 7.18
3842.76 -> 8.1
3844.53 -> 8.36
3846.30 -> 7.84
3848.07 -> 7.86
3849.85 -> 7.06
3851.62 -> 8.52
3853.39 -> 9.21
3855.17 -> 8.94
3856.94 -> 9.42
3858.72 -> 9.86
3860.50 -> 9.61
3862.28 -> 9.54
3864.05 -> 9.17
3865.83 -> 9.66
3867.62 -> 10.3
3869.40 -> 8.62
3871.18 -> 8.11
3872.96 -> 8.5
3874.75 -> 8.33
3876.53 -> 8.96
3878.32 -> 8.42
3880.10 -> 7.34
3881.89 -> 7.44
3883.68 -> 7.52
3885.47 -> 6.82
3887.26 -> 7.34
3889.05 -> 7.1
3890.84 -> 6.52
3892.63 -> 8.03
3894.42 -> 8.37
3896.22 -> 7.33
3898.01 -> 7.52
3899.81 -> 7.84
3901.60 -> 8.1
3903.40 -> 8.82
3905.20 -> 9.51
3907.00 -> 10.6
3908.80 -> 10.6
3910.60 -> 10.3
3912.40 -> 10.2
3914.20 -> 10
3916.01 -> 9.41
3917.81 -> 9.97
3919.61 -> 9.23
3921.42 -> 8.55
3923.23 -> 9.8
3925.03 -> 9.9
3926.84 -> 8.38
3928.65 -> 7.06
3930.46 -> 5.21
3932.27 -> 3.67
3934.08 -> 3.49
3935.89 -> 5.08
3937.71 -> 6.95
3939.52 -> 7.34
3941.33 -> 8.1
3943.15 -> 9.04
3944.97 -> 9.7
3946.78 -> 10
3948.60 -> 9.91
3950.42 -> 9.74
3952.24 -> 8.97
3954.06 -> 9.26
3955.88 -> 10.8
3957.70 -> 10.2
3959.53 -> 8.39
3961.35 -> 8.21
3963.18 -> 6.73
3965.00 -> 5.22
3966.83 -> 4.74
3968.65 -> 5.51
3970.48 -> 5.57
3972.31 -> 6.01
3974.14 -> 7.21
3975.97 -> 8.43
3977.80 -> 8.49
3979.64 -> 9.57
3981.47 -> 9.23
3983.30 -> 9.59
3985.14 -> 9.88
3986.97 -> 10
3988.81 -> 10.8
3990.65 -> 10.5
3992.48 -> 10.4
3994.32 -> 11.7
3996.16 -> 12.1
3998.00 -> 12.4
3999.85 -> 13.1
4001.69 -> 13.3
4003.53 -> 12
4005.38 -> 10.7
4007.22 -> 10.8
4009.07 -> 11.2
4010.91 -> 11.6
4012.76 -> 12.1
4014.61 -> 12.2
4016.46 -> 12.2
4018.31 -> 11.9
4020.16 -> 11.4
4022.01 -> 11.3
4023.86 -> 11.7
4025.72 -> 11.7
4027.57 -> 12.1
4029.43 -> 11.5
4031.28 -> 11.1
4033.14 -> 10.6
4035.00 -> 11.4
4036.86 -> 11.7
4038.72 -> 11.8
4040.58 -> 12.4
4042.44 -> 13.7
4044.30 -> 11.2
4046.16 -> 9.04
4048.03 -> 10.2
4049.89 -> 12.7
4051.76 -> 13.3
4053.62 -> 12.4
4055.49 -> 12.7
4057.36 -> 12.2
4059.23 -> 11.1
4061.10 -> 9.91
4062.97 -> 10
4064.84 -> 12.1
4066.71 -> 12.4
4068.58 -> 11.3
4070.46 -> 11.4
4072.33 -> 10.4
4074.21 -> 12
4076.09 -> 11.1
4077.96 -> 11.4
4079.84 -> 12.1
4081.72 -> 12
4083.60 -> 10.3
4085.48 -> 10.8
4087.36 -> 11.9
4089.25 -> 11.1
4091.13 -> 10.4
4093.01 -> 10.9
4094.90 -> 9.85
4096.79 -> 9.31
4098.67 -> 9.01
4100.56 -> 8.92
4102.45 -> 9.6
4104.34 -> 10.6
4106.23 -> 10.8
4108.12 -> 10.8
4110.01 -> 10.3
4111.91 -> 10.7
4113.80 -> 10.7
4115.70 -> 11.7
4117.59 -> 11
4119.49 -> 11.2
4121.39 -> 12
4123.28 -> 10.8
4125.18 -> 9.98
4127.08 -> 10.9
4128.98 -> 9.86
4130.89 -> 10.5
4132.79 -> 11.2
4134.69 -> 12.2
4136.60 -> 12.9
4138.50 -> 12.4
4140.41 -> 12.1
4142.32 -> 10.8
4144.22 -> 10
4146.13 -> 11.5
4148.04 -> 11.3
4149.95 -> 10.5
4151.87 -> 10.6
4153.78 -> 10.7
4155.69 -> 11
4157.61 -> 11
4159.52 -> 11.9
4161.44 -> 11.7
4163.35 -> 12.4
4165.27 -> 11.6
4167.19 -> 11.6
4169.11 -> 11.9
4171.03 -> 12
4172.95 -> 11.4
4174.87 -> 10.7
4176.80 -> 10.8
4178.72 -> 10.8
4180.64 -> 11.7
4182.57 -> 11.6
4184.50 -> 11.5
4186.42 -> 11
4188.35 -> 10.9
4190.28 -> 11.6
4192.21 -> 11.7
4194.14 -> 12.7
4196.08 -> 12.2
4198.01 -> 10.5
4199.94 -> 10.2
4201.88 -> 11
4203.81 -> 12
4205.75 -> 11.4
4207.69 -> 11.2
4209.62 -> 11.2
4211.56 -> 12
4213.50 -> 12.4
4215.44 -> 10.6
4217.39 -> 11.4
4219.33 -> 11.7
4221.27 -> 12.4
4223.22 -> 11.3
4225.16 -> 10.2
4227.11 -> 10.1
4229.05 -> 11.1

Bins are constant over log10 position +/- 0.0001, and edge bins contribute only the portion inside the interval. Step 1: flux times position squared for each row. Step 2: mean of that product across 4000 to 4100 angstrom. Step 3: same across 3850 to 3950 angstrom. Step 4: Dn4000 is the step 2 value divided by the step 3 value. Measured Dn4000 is 1.46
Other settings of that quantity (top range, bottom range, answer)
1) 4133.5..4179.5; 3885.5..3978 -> 1.58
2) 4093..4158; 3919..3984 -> 1.50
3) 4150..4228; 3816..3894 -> 1.72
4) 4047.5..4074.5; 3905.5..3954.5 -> 1.45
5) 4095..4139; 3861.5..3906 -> 1.47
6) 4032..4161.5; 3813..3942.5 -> 1.57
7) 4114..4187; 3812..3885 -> 1.67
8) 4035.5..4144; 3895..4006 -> 1.35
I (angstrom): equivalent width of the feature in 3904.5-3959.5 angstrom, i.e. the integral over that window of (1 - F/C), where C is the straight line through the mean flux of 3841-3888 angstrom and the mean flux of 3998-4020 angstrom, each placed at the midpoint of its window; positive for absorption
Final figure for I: 7.5 angstrom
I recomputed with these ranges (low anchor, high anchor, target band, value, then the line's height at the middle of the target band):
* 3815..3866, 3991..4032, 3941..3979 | 8.5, 10.5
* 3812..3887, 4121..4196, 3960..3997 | 3.3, 9.29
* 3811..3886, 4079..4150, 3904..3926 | -3.1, 8.61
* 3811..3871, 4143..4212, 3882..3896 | 1.6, 8.33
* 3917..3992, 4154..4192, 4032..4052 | -4.4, 9.47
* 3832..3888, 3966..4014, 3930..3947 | 4.5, 9.2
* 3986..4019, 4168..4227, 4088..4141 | 3.2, 11.5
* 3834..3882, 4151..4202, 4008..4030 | -4.2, 9.86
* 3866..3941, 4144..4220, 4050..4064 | -2.6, 9.91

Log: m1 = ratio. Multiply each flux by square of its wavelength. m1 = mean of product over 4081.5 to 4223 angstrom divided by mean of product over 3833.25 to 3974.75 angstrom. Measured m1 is 1.55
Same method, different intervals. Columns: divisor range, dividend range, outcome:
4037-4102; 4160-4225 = 1.09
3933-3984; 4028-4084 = 1.53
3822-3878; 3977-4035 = 1.52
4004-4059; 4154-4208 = 1.05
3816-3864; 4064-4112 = 1.61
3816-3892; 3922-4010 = 1.21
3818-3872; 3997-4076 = 1.63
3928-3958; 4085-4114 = 1.42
